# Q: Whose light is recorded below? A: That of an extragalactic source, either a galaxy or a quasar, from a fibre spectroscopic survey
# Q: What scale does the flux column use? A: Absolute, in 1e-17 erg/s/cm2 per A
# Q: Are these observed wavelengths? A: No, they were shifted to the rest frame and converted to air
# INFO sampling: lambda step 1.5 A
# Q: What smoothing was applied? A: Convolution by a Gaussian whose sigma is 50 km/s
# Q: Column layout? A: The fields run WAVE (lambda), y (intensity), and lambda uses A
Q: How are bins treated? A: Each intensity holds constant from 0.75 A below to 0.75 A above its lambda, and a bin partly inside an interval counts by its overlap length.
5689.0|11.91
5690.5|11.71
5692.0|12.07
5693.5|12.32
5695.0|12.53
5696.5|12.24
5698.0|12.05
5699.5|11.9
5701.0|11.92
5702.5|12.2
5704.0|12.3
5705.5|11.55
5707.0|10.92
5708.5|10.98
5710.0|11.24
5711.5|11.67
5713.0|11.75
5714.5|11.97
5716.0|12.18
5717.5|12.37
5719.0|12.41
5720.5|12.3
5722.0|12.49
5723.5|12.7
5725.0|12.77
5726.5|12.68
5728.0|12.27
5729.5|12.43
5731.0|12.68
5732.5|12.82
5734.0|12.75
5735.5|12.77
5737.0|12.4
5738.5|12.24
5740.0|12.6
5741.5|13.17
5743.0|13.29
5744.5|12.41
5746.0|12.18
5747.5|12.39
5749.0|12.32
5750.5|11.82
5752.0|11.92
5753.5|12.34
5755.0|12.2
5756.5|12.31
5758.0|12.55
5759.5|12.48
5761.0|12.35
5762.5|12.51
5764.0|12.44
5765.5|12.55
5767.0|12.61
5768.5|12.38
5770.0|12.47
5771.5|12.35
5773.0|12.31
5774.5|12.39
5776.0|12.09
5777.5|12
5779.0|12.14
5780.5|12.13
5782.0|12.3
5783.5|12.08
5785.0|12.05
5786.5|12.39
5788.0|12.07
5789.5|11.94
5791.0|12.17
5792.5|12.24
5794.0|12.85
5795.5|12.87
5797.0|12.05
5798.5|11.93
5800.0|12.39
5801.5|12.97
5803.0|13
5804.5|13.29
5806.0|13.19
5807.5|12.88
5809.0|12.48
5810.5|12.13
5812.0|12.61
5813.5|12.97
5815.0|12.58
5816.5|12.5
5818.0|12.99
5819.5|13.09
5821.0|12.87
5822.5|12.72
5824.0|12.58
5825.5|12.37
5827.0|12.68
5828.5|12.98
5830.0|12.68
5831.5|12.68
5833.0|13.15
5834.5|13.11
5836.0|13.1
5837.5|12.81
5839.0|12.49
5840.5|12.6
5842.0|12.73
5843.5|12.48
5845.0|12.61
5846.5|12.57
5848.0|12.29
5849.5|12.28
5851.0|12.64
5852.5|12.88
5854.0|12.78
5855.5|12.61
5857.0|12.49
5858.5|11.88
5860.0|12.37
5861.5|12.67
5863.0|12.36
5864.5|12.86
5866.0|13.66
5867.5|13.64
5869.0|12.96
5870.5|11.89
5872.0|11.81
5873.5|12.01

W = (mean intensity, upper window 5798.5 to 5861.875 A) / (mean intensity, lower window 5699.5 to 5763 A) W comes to 1.03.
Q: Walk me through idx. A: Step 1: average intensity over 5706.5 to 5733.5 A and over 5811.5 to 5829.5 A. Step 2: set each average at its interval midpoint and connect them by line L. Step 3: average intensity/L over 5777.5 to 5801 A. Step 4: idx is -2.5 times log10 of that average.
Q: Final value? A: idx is 0.03 mag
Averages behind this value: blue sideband 12.2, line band 12.2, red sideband 12.7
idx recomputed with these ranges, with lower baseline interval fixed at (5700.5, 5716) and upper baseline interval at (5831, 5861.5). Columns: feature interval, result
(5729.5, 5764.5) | -0.05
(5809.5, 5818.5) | -0.02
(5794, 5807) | -0.04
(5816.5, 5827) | -0.02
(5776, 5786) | 0.00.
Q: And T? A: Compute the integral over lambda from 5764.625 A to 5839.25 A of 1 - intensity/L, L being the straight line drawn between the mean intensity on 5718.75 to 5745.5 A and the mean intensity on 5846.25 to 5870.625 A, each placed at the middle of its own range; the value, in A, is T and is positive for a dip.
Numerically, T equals 0.52 A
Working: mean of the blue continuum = 12.6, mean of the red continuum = 12.7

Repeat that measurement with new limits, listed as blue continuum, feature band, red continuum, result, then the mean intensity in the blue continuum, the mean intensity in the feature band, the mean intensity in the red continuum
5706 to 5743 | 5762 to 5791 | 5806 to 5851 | 0.5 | 12.3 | 12.3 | 12.7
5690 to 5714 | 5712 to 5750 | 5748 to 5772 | -1.2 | 11.8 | 12.5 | 12.4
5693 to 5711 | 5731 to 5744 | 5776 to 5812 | -0.7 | 11.8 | 12.7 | 12.4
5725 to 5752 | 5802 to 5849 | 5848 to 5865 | -0.9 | 12.5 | 12.7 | 12.5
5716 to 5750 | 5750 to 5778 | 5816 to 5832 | 0.6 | 12.6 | 12.3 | 12.7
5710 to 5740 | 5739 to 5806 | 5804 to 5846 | 0.8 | 12.4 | 12.4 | 12.8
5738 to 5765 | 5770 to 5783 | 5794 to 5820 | 0.3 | 12.4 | 12.2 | 12.7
